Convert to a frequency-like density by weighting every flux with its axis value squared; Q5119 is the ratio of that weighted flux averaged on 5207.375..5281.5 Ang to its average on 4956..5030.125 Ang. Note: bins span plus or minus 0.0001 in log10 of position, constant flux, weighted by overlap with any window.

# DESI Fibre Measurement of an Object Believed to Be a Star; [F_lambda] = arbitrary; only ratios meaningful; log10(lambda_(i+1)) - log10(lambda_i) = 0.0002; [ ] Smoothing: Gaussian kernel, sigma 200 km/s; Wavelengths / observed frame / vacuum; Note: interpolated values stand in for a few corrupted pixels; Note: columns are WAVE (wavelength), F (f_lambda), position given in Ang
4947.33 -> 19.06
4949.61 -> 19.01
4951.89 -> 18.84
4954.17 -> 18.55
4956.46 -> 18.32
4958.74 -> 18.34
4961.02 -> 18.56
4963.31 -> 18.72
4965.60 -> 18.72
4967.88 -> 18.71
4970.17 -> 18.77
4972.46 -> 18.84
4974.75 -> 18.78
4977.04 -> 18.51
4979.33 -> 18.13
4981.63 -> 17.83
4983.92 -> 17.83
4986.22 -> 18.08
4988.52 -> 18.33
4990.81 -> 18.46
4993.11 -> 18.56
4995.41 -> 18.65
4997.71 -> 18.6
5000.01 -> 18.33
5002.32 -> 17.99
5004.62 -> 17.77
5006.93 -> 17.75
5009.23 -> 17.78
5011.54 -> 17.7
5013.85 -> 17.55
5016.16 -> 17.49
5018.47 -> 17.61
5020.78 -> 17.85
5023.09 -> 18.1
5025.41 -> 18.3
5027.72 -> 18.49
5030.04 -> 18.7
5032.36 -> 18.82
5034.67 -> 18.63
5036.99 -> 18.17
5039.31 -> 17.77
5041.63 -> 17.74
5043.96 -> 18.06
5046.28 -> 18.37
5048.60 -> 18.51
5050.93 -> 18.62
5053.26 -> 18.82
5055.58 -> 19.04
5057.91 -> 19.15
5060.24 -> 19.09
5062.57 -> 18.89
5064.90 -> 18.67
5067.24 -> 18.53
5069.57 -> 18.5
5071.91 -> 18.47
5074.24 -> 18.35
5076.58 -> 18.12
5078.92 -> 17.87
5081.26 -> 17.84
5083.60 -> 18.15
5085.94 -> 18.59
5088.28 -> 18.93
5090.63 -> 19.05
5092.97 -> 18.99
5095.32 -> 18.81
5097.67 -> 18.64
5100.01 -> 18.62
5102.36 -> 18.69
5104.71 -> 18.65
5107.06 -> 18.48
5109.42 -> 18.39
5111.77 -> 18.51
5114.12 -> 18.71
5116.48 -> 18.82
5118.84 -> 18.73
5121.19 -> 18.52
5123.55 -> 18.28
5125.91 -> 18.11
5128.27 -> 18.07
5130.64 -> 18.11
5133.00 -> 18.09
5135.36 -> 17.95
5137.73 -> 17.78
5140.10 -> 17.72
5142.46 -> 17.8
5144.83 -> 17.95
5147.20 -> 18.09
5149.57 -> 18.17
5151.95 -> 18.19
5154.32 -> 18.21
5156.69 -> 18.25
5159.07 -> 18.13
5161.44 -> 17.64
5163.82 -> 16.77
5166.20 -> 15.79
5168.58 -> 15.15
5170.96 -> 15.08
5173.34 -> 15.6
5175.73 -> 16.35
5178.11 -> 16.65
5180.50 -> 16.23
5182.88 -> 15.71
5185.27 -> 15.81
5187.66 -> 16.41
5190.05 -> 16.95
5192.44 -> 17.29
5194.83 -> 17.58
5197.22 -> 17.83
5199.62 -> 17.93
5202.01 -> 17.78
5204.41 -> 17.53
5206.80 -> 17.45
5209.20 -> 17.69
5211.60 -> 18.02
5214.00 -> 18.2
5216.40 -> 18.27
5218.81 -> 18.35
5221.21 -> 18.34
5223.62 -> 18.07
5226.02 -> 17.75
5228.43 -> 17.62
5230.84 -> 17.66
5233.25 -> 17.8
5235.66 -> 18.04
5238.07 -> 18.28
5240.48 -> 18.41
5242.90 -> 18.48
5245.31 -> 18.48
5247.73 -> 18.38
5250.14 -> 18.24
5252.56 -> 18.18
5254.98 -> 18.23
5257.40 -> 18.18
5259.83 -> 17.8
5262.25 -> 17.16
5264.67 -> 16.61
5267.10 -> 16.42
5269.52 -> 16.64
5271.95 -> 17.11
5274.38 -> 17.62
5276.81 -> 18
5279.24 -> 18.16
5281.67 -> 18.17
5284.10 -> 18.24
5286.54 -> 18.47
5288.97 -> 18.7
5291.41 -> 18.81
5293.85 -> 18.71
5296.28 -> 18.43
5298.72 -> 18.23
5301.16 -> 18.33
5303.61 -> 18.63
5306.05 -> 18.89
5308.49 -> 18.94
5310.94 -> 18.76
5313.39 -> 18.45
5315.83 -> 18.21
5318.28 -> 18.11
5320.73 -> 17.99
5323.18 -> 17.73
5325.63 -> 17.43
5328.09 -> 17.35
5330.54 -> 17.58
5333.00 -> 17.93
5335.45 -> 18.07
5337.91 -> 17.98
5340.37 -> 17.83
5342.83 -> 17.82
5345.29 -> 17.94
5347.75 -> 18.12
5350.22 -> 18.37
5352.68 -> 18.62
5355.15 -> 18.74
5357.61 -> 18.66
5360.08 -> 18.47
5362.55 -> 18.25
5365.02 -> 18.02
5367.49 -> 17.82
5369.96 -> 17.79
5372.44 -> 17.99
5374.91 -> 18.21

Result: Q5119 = 1.1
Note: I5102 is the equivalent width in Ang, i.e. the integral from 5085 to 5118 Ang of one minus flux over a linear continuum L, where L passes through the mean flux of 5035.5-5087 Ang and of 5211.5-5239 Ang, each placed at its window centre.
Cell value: -0.7 Ang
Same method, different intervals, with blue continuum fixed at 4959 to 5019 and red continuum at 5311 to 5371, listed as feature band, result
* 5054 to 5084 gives -0.5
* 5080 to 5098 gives -0.4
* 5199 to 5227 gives 0.3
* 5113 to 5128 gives -0.3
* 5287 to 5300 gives -0.3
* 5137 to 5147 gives 0.2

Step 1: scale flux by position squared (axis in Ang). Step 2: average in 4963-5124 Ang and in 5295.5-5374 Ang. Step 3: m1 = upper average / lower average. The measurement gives 1.10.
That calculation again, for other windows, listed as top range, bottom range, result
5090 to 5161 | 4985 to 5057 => 1.05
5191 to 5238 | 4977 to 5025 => 1.08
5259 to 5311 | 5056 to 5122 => 1.05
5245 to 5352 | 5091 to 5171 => 1.07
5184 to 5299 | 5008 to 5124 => 1.04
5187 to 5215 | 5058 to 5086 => 1.00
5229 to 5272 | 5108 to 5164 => 1.02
